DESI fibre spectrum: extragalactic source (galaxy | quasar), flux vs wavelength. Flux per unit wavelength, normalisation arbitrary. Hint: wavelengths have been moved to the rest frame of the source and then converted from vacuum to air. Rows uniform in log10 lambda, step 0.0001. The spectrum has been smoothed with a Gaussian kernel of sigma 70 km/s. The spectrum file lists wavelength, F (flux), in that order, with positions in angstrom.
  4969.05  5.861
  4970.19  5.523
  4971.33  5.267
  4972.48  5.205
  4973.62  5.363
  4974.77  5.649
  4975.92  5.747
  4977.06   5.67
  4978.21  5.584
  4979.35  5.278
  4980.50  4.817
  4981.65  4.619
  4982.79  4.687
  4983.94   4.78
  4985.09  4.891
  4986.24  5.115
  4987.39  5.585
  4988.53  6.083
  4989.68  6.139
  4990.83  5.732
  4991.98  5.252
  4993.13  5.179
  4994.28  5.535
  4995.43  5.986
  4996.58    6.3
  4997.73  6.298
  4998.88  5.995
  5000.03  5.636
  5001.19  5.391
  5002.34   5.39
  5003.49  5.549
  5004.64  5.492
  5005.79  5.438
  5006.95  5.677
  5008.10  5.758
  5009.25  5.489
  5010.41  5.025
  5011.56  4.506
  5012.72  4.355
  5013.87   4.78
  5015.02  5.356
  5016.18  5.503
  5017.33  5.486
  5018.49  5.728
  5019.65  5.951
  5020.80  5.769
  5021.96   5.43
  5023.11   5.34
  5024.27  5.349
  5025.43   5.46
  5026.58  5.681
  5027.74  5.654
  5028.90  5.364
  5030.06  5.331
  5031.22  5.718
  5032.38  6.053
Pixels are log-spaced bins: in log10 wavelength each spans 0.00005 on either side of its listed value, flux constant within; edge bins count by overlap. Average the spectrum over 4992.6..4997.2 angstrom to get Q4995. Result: 5.76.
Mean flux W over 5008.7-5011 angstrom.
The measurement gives 5.24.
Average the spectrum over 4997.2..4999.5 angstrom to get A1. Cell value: 6.14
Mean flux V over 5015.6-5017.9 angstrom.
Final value 5.5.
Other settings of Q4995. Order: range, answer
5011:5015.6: 4.75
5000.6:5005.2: 5.45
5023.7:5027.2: 5.5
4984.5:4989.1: 5.42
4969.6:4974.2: 5.35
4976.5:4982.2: 5.19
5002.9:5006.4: 5.49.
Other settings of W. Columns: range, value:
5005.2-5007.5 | 5.54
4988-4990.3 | 6.1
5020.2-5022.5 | 5.61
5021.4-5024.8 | 5.38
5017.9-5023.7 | 5.64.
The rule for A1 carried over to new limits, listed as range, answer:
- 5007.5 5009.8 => 5.64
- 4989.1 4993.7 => 5.57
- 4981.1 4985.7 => 4.75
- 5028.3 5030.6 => 5.34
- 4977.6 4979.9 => 5.44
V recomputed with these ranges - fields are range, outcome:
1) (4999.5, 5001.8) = 5.49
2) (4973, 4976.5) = 5.58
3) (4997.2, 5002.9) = 5.73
